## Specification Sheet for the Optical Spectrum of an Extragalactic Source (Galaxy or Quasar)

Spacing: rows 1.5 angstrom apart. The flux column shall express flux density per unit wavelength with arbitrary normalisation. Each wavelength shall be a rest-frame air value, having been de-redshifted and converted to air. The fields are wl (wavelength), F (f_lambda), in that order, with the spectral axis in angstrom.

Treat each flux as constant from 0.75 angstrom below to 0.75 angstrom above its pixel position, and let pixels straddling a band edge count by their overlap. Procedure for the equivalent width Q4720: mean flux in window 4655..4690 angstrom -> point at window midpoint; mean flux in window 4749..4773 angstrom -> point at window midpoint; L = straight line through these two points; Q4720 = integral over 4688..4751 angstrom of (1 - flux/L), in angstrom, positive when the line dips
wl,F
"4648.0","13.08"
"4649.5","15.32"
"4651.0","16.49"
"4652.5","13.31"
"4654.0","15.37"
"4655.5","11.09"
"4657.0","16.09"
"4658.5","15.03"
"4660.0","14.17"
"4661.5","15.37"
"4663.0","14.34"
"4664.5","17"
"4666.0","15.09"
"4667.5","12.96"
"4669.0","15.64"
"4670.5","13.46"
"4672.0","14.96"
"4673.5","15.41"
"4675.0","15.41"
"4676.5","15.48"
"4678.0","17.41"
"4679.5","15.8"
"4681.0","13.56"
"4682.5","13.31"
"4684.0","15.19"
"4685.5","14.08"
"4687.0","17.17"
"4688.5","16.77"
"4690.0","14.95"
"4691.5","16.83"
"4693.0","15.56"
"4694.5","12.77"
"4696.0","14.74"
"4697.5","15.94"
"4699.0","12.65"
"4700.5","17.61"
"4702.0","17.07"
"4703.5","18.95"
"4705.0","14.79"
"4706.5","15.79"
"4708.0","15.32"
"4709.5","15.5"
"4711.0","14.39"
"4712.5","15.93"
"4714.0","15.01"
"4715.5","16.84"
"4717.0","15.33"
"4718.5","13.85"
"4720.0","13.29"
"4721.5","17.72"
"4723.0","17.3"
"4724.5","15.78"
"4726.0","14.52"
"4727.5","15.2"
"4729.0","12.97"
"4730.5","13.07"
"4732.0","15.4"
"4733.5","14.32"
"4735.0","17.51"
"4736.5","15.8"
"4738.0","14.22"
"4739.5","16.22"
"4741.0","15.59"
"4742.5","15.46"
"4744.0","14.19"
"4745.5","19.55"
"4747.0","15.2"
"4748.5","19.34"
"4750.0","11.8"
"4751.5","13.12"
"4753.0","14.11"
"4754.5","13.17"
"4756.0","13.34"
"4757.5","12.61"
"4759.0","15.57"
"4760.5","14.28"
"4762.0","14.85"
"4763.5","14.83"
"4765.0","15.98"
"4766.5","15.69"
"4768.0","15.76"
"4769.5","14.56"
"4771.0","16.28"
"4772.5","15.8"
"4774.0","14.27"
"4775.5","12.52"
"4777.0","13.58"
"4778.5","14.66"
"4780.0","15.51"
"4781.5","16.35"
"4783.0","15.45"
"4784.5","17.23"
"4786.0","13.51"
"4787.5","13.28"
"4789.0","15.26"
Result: -3.1 angstrom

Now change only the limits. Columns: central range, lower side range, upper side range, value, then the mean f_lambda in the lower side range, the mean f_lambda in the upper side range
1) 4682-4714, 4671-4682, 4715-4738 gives -0.4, 15.3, 15.2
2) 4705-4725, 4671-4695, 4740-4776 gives -0.5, 15.3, 14.9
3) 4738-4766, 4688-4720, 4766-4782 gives 0.4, 15.5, 15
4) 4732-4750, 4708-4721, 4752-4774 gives -1.2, 15.1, 14.7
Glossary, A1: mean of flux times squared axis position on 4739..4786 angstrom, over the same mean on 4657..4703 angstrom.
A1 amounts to 1.02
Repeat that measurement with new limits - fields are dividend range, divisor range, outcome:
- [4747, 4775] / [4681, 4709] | 0.98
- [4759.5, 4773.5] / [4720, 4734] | 1.03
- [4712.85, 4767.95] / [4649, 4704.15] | 1.02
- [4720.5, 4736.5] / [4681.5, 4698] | 1.03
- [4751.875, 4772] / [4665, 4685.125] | 1.02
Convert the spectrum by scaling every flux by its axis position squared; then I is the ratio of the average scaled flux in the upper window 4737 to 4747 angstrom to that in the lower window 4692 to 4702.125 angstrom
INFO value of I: 1.1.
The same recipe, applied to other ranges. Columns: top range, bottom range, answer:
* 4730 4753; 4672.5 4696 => 1.03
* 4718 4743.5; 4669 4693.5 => 1.01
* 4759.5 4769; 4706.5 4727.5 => 1.01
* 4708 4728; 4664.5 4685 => 1.05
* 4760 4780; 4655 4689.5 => 1.03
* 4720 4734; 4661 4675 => 1.03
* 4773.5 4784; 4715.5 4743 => 0.98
